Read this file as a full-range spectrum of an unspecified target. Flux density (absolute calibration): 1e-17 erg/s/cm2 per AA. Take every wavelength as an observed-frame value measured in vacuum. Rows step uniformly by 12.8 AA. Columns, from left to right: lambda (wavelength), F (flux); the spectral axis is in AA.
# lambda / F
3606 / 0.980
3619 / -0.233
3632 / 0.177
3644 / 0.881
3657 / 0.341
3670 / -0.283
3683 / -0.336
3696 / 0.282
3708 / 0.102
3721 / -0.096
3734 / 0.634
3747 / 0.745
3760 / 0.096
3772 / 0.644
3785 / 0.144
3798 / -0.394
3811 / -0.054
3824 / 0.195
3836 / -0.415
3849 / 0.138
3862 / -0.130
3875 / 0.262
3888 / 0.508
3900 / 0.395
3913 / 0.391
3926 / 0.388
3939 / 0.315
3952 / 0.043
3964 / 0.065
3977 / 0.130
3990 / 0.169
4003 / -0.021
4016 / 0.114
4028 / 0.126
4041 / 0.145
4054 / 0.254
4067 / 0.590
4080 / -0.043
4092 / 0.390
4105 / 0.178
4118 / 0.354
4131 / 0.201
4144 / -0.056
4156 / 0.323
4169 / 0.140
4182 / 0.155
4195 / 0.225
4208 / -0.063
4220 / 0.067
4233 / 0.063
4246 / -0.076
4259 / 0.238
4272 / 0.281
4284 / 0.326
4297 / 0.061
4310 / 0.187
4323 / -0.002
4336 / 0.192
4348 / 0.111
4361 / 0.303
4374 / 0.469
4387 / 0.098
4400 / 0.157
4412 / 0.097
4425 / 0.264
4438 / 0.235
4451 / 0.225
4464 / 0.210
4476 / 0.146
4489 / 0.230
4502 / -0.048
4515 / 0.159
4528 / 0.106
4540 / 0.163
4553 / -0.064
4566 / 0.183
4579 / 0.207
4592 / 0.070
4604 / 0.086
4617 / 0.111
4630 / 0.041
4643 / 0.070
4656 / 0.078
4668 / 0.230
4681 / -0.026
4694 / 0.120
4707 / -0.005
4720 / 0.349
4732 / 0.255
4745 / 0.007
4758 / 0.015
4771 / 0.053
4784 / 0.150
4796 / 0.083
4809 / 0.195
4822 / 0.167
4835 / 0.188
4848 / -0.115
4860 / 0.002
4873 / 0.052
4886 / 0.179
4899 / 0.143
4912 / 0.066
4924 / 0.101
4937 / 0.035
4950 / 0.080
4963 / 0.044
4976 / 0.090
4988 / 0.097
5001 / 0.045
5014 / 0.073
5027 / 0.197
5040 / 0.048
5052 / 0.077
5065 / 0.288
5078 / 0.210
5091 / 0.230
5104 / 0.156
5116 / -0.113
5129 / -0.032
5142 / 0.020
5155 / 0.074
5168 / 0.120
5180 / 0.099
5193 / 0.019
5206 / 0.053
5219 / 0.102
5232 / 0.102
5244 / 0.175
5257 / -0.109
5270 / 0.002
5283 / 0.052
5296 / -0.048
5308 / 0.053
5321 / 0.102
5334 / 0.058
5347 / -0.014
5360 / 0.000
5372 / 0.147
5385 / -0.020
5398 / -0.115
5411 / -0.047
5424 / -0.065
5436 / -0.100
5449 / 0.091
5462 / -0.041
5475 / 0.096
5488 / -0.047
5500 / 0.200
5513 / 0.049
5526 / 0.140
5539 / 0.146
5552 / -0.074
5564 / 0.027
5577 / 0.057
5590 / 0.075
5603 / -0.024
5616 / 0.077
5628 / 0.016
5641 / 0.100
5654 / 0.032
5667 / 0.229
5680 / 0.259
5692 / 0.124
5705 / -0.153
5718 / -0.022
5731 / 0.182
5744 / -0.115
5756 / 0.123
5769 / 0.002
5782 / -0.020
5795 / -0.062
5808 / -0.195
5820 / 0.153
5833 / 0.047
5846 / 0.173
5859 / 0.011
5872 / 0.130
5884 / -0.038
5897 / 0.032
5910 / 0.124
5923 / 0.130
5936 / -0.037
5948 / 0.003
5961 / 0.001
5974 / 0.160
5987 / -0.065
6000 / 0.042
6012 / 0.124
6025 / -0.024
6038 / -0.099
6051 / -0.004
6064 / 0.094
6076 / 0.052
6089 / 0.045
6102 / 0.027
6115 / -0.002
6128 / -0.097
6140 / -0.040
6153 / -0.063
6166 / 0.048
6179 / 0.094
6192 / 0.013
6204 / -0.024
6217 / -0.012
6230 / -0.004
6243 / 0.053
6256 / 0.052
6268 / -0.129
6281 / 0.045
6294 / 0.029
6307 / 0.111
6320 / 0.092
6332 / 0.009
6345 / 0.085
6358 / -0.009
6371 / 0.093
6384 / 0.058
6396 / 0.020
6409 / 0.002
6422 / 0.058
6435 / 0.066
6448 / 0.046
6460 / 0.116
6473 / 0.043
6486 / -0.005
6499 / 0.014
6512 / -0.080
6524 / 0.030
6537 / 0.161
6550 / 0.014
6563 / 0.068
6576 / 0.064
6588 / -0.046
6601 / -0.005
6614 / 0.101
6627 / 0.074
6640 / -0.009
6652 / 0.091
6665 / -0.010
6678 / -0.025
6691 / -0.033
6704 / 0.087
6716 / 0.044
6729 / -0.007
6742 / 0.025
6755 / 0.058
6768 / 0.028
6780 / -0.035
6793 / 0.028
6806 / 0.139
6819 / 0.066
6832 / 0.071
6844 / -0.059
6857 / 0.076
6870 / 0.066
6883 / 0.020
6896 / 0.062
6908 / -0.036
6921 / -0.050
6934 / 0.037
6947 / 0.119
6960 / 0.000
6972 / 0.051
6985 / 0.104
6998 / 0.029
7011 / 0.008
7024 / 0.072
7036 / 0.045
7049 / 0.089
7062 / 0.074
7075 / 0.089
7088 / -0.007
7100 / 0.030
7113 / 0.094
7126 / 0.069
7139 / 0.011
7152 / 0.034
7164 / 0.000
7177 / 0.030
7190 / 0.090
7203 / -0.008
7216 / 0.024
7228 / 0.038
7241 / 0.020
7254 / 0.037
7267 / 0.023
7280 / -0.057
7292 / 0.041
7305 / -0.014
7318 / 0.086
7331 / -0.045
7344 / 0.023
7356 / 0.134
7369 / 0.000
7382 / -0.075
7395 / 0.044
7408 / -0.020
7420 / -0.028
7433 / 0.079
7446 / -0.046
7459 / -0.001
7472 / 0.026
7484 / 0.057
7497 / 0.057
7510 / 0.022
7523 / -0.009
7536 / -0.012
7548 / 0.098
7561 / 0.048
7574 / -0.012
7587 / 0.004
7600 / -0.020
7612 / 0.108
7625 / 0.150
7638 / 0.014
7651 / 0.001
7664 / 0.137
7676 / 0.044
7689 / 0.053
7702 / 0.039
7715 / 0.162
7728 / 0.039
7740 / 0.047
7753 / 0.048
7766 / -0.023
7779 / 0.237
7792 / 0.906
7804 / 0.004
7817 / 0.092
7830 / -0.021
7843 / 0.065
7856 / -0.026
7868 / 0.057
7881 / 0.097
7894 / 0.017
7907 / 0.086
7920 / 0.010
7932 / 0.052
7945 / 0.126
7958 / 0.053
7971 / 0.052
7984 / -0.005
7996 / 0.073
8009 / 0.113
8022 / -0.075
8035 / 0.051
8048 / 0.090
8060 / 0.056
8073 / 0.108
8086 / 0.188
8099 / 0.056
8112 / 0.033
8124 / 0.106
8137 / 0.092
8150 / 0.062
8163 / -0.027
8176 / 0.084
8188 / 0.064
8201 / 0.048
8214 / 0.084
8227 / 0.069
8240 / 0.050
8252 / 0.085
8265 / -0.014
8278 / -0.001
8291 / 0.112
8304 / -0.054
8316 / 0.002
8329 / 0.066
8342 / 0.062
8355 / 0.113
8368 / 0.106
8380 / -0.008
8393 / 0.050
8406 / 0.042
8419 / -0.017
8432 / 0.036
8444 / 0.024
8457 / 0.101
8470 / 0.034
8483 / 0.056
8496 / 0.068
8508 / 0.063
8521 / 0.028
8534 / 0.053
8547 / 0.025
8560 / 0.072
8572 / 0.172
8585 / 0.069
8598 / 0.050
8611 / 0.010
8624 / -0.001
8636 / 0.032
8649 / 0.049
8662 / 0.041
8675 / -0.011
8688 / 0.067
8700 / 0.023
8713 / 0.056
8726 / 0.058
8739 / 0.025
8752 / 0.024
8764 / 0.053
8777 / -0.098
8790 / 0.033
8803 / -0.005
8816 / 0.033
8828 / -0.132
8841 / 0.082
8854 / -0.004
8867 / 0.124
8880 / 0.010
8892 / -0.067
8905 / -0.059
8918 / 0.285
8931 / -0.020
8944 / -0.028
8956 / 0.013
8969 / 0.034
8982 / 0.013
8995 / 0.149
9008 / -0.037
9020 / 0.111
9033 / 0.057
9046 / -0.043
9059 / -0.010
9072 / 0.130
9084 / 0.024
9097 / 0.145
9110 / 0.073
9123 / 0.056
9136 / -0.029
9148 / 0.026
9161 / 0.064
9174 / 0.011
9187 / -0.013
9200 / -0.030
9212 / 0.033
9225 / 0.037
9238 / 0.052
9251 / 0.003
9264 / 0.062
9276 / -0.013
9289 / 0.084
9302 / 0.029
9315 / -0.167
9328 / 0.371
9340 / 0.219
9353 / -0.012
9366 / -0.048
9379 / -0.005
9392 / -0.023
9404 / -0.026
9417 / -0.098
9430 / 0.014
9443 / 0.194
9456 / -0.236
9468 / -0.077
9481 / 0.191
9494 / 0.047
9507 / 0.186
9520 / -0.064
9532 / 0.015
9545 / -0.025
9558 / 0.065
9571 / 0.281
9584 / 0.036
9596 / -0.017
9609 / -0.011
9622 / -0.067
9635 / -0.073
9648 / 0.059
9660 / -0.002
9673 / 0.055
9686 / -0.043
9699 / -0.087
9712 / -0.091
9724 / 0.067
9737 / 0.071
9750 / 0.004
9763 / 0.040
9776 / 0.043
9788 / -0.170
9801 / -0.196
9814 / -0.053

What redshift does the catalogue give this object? 1.09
